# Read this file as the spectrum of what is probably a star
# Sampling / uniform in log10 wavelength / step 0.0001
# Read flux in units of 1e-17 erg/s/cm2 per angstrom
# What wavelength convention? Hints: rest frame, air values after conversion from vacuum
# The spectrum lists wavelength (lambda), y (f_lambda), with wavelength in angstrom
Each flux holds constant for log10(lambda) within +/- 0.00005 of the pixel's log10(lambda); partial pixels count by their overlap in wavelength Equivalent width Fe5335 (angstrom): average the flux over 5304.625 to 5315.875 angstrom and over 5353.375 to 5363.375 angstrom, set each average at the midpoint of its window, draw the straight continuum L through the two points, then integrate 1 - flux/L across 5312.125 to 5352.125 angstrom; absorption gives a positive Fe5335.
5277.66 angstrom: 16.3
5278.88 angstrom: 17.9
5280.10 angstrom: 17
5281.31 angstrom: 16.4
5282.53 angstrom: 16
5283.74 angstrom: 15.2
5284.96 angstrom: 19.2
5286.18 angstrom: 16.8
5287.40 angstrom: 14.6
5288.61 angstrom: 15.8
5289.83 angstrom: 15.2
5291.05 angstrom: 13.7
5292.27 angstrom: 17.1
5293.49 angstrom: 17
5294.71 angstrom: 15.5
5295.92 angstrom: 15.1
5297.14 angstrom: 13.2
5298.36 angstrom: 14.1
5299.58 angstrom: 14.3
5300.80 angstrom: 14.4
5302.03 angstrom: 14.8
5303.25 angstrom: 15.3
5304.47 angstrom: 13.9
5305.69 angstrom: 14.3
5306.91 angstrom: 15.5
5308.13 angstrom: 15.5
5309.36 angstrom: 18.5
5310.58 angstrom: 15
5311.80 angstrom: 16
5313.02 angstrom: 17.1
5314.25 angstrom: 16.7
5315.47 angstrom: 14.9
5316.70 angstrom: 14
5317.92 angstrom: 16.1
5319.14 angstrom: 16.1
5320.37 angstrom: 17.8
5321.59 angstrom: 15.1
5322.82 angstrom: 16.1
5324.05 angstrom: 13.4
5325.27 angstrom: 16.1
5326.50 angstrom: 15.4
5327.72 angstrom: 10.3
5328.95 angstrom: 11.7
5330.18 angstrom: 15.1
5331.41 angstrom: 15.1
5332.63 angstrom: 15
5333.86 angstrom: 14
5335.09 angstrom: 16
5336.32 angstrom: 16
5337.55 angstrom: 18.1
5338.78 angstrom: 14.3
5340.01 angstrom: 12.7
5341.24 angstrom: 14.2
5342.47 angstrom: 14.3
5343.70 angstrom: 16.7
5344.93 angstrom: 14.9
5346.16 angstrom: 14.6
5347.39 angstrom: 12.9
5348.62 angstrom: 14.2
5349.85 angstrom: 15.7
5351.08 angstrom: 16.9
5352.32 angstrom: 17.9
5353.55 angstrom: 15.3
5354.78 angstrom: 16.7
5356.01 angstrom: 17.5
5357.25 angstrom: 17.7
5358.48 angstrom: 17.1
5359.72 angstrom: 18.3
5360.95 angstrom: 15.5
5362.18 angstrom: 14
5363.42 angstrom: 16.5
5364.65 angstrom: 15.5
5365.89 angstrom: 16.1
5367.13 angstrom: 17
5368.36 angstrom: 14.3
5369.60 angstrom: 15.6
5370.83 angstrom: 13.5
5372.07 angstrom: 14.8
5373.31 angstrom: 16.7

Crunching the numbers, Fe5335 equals 2.7 angstrom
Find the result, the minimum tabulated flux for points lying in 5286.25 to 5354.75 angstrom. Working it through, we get 10.3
